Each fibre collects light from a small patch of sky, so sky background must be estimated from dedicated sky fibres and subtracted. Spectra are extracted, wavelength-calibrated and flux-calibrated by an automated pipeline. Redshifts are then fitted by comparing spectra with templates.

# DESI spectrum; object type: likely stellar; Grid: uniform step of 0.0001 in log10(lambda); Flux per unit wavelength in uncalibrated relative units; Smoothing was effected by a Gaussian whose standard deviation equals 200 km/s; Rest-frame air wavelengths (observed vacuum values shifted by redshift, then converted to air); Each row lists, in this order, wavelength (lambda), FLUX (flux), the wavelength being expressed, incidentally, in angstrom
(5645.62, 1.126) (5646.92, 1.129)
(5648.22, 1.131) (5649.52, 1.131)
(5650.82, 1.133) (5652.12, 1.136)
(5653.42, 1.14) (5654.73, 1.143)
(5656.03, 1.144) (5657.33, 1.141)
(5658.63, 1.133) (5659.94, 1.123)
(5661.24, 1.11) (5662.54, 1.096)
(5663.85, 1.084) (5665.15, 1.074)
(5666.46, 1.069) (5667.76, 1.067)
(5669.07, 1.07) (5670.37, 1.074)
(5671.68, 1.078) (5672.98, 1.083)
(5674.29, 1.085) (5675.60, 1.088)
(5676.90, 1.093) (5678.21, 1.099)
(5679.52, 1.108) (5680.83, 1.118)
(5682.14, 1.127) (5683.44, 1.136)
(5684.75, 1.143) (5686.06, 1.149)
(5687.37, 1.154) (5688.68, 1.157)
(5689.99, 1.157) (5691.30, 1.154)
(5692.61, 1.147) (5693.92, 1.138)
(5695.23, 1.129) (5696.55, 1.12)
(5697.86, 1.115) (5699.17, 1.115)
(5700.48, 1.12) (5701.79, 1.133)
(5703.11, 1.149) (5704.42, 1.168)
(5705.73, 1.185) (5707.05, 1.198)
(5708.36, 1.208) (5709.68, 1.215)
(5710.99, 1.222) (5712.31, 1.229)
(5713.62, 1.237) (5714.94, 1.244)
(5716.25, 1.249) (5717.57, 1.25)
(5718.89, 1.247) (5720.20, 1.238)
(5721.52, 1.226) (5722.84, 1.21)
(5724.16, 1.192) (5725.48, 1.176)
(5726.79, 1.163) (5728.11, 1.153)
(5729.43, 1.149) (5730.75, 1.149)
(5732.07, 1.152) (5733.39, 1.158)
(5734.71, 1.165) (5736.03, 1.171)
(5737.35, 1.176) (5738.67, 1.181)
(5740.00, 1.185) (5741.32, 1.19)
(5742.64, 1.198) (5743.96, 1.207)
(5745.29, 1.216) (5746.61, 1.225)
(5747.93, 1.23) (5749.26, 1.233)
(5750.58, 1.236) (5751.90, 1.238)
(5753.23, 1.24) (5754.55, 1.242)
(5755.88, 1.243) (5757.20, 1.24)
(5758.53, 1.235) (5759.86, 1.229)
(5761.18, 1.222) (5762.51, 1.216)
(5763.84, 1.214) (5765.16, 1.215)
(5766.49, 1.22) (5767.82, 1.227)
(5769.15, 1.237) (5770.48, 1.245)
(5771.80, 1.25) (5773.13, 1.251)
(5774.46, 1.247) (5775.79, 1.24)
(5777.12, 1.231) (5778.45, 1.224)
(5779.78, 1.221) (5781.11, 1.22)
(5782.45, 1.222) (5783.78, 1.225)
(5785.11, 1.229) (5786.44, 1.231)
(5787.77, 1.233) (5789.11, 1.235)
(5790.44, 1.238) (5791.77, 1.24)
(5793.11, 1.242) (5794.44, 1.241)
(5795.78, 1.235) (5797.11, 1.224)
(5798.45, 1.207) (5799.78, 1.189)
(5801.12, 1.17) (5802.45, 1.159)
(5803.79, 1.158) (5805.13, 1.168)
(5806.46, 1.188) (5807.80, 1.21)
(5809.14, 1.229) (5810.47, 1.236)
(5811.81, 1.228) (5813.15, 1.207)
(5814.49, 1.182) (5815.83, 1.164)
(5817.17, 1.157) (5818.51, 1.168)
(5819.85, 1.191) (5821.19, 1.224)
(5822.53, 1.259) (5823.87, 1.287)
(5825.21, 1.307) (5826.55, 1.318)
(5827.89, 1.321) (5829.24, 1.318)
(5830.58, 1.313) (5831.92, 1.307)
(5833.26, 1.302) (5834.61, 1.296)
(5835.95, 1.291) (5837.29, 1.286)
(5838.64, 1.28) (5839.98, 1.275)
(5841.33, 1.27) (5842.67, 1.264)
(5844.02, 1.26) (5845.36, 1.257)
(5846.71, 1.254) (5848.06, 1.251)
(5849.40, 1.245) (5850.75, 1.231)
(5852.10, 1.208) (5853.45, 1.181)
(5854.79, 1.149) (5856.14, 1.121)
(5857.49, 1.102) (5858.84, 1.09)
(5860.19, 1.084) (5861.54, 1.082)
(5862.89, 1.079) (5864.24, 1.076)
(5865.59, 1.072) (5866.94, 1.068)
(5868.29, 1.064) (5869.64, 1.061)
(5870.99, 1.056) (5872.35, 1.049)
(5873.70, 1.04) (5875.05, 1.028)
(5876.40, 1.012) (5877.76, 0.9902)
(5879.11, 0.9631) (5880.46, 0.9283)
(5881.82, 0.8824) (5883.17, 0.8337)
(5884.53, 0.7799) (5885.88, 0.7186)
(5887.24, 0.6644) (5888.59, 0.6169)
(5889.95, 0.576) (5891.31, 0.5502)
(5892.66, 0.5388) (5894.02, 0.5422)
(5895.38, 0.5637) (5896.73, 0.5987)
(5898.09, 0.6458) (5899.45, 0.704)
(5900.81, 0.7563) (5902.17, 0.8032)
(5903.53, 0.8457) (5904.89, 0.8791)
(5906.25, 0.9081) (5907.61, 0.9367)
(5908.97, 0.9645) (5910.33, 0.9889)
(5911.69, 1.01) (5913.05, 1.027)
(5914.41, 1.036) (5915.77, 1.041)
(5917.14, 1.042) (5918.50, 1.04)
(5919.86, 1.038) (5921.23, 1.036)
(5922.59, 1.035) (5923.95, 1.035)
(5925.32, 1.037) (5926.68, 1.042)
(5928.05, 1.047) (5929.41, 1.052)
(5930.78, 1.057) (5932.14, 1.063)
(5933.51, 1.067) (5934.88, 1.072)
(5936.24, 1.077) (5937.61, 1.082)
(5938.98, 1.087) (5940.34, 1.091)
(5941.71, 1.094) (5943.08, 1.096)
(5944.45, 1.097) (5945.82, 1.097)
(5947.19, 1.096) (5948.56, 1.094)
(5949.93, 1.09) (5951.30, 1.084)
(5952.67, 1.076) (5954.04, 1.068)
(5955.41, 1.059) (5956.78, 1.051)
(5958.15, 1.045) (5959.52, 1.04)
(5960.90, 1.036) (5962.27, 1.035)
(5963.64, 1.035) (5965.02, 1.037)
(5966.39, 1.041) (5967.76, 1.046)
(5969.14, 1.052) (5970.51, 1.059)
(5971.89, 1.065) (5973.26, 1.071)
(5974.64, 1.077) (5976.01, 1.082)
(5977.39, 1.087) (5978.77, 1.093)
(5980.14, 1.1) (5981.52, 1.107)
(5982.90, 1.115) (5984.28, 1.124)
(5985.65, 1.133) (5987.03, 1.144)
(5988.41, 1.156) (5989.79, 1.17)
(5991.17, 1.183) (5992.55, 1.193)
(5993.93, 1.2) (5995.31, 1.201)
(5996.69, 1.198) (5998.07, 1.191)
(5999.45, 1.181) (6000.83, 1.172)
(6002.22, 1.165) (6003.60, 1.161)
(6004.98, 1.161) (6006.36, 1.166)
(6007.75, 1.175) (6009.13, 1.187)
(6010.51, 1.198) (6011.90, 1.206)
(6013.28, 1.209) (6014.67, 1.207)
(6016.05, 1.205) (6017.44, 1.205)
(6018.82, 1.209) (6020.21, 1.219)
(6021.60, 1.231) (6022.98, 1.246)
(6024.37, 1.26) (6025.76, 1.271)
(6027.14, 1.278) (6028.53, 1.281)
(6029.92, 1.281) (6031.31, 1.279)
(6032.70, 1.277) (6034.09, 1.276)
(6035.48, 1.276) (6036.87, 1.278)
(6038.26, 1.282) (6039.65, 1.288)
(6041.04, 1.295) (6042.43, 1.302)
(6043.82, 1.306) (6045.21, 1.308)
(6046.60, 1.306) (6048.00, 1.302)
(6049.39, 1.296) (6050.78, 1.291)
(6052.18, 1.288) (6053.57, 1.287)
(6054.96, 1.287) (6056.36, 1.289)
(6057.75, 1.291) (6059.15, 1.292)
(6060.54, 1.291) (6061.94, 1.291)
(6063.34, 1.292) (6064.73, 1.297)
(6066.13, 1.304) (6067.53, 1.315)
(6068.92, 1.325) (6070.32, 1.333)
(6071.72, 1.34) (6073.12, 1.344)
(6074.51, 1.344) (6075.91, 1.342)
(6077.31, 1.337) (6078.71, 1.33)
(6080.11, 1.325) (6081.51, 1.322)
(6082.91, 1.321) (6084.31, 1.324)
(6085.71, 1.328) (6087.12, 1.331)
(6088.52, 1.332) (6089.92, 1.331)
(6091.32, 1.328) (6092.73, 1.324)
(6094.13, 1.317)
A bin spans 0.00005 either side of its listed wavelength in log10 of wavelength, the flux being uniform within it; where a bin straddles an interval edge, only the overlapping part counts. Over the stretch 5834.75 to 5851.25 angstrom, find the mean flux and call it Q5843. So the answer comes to 1.27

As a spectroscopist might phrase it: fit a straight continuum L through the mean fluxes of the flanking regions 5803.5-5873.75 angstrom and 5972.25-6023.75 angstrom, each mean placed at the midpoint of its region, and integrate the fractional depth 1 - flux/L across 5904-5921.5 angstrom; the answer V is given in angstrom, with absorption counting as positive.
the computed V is 2.8 angstrom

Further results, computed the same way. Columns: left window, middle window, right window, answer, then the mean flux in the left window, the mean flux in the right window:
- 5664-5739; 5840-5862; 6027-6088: 0.41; 1.15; 1.3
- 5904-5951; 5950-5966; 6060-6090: 0.69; 1.04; 1.32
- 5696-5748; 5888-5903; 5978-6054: 7.18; 1.19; 1.22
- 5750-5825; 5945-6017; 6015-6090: 8.71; 1.22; 1.29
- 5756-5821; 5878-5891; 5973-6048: 4.69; 1.22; 1.21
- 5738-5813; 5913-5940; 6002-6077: 4.25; 1.22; 1.27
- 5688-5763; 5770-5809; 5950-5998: -1.73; 1.19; 1.1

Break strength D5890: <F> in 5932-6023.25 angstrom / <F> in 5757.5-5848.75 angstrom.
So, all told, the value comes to 0.91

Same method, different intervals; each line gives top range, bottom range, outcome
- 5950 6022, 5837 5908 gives 1.16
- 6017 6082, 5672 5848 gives 1.07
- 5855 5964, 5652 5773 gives 0.83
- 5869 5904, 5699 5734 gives 0.67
